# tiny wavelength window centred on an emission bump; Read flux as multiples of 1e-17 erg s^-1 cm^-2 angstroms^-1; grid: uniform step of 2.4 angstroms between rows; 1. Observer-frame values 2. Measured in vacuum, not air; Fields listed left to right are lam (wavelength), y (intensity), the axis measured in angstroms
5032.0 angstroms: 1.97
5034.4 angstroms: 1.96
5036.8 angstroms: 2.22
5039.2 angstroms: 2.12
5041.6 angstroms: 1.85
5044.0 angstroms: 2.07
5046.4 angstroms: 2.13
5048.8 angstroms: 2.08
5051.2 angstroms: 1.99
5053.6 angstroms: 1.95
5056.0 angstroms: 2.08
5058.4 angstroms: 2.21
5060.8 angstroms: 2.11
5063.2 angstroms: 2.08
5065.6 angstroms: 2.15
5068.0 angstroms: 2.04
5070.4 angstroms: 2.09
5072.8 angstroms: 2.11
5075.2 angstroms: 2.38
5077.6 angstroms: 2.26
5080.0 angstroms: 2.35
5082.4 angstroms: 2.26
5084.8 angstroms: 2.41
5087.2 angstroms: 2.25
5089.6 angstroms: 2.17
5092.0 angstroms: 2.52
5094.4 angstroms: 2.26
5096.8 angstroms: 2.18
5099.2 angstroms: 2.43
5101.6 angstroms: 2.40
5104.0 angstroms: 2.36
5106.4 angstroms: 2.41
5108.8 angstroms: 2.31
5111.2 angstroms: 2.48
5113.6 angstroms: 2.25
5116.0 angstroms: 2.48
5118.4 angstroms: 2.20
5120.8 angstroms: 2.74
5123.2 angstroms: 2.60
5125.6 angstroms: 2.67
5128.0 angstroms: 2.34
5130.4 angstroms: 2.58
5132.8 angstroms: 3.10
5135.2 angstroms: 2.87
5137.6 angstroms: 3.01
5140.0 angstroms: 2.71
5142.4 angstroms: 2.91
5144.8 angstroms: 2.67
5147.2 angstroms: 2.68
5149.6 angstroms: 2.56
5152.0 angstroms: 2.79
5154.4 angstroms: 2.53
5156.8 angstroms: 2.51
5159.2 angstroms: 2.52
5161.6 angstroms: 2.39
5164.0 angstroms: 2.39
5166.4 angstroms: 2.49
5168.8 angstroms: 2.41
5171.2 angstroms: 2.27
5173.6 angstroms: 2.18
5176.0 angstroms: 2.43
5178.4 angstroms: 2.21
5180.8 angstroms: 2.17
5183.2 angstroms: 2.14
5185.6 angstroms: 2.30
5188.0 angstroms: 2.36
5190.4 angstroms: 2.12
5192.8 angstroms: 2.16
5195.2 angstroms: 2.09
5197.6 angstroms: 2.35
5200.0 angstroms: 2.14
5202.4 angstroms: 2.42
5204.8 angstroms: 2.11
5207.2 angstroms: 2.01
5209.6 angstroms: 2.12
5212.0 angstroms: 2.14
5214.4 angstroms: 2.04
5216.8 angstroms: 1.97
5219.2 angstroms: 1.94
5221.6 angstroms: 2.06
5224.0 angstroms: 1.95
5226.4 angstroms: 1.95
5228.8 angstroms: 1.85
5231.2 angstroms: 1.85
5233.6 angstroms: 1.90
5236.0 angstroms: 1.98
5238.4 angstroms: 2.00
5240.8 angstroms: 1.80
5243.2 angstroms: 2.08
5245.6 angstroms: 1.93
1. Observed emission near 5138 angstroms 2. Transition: C III]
